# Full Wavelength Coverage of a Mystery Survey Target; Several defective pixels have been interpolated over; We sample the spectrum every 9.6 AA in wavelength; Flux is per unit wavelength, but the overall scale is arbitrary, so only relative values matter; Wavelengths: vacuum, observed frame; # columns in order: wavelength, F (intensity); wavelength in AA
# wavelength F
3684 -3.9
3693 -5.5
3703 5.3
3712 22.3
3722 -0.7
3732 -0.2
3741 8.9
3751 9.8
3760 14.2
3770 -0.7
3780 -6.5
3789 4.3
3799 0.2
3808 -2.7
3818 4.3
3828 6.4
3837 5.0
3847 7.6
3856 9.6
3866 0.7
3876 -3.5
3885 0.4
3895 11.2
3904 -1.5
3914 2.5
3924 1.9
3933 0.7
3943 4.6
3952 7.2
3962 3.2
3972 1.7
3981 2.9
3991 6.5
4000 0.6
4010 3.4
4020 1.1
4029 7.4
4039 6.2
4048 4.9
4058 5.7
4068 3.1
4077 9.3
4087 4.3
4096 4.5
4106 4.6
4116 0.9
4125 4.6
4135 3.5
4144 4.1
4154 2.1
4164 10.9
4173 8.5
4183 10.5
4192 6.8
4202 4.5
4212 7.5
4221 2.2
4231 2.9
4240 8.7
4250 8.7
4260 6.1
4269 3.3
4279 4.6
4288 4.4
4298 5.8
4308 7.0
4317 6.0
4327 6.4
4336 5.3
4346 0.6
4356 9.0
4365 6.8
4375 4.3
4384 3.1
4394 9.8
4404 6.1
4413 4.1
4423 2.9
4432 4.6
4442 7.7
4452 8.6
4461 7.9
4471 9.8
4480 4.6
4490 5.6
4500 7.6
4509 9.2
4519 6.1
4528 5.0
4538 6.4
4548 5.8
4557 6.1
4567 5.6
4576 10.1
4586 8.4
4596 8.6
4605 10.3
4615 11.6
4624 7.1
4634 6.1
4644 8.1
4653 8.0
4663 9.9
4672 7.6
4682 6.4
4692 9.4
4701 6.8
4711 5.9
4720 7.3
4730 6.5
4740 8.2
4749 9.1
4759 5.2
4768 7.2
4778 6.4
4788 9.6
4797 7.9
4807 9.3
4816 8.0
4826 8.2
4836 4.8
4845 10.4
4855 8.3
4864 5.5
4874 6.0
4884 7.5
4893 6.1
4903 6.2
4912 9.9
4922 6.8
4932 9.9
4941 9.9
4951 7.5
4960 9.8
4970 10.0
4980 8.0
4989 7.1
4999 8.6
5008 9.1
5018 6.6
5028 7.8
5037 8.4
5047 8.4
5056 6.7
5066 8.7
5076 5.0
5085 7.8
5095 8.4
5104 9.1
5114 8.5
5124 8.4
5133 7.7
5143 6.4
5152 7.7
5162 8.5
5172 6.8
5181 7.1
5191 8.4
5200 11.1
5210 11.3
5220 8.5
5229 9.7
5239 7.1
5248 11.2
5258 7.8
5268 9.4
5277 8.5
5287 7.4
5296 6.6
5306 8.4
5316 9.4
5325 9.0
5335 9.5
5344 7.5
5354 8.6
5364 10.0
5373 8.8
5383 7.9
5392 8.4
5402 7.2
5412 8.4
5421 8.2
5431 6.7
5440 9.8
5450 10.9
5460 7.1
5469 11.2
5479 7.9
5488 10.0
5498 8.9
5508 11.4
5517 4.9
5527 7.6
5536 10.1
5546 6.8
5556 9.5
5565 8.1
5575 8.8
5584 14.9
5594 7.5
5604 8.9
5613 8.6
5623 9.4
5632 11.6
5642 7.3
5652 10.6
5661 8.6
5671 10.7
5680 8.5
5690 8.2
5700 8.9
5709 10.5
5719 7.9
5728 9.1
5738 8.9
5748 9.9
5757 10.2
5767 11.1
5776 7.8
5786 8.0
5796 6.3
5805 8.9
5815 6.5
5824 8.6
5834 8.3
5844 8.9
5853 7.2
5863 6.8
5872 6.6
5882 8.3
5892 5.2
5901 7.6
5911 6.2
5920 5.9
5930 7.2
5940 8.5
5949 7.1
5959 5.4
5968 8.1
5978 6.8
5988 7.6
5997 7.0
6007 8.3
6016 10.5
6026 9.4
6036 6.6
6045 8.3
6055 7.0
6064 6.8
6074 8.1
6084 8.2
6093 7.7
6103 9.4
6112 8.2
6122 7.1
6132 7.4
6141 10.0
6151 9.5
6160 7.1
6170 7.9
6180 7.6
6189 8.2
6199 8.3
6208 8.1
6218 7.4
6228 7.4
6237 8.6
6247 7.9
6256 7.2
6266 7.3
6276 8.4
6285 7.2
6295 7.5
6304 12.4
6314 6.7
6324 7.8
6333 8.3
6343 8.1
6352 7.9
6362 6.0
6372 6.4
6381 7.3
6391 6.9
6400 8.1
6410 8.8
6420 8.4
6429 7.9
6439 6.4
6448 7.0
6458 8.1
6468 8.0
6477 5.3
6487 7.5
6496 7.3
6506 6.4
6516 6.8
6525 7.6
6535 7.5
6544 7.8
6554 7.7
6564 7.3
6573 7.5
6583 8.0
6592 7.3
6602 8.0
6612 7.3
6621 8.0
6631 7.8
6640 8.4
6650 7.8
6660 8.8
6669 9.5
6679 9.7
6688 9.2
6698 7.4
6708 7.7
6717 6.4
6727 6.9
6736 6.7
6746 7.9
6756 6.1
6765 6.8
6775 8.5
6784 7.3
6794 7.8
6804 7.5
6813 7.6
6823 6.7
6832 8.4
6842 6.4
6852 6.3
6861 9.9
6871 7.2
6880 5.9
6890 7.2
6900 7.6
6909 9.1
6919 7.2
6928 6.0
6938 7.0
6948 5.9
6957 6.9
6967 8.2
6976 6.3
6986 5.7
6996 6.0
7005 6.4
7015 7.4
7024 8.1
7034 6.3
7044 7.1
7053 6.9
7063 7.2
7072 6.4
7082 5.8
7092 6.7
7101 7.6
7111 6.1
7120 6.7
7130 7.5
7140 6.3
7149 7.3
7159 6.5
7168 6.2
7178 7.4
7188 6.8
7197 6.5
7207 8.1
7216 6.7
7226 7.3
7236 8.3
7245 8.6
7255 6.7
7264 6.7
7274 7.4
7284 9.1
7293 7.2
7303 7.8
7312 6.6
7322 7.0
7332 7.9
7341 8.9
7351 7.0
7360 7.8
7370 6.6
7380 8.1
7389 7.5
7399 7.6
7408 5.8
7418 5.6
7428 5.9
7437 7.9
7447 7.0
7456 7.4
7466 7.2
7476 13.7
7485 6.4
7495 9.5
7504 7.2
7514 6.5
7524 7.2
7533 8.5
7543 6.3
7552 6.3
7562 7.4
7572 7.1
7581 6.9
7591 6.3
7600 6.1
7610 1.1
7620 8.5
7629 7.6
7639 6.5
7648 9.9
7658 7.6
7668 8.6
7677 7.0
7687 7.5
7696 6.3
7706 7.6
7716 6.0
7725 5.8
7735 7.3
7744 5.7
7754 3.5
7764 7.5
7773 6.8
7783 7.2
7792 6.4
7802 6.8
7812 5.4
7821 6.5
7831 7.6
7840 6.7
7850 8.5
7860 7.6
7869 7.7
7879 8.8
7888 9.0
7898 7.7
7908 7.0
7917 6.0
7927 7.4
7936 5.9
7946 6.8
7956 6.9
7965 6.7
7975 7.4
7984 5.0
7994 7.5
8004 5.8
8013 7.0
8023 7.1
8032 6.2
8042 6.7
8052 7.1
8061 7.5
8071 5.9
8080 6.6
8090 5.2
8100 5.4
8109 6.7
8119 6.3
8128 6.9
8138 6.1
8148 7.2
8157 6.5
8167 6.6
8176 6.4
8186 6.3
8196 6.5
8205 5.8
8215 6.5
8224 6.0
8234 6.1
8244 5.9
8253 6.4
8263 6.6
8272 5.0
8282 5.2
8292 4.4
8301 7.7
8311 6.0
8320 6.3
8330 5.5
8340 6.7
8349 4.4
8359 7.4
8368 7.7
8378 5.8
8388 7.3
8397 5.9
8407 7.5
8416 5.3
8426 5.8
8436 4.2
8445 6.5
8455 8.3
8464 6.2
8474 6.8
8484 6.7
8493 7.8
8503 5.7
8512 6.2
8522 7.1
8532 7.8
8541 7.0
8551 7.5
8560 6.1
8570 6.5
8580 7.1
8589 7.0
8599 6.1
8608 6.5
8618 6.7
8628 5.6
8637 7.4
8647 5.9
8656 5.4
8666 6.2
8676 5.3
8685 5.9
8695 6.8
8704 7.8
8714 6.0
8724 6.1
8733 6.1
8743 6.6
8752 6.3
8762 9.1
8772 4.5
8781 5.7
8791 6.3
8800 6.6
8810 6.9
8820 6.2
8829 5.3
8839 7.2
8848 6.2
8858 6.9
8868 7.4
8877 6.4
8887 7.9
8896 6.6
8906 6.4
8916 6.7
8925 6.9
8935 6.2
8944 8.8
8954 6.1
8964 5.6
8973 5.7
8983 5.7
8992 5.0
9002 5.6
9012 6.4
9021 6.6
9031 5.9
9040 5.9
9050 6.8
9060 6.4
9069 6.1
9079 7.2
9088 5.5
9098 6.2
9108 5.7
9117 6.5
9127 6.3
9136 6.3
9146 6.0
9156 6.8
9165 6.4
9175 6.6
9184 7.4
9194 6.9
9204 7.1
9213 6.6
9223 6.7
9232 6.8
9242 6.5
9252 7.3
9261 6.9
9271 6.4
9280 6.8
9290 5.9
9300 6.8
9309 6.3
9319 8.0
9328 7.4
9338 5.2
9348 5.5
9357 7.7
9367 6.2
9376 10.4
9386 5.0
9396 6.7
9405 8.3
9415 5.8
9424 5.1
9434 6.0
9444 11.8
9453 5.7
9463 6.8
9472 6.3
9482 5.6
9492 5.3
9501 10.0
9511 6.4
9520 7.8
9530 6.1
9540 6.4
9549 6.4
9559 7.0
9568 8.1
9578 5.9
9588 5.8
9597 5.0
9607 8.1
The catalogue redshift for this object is 0.139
